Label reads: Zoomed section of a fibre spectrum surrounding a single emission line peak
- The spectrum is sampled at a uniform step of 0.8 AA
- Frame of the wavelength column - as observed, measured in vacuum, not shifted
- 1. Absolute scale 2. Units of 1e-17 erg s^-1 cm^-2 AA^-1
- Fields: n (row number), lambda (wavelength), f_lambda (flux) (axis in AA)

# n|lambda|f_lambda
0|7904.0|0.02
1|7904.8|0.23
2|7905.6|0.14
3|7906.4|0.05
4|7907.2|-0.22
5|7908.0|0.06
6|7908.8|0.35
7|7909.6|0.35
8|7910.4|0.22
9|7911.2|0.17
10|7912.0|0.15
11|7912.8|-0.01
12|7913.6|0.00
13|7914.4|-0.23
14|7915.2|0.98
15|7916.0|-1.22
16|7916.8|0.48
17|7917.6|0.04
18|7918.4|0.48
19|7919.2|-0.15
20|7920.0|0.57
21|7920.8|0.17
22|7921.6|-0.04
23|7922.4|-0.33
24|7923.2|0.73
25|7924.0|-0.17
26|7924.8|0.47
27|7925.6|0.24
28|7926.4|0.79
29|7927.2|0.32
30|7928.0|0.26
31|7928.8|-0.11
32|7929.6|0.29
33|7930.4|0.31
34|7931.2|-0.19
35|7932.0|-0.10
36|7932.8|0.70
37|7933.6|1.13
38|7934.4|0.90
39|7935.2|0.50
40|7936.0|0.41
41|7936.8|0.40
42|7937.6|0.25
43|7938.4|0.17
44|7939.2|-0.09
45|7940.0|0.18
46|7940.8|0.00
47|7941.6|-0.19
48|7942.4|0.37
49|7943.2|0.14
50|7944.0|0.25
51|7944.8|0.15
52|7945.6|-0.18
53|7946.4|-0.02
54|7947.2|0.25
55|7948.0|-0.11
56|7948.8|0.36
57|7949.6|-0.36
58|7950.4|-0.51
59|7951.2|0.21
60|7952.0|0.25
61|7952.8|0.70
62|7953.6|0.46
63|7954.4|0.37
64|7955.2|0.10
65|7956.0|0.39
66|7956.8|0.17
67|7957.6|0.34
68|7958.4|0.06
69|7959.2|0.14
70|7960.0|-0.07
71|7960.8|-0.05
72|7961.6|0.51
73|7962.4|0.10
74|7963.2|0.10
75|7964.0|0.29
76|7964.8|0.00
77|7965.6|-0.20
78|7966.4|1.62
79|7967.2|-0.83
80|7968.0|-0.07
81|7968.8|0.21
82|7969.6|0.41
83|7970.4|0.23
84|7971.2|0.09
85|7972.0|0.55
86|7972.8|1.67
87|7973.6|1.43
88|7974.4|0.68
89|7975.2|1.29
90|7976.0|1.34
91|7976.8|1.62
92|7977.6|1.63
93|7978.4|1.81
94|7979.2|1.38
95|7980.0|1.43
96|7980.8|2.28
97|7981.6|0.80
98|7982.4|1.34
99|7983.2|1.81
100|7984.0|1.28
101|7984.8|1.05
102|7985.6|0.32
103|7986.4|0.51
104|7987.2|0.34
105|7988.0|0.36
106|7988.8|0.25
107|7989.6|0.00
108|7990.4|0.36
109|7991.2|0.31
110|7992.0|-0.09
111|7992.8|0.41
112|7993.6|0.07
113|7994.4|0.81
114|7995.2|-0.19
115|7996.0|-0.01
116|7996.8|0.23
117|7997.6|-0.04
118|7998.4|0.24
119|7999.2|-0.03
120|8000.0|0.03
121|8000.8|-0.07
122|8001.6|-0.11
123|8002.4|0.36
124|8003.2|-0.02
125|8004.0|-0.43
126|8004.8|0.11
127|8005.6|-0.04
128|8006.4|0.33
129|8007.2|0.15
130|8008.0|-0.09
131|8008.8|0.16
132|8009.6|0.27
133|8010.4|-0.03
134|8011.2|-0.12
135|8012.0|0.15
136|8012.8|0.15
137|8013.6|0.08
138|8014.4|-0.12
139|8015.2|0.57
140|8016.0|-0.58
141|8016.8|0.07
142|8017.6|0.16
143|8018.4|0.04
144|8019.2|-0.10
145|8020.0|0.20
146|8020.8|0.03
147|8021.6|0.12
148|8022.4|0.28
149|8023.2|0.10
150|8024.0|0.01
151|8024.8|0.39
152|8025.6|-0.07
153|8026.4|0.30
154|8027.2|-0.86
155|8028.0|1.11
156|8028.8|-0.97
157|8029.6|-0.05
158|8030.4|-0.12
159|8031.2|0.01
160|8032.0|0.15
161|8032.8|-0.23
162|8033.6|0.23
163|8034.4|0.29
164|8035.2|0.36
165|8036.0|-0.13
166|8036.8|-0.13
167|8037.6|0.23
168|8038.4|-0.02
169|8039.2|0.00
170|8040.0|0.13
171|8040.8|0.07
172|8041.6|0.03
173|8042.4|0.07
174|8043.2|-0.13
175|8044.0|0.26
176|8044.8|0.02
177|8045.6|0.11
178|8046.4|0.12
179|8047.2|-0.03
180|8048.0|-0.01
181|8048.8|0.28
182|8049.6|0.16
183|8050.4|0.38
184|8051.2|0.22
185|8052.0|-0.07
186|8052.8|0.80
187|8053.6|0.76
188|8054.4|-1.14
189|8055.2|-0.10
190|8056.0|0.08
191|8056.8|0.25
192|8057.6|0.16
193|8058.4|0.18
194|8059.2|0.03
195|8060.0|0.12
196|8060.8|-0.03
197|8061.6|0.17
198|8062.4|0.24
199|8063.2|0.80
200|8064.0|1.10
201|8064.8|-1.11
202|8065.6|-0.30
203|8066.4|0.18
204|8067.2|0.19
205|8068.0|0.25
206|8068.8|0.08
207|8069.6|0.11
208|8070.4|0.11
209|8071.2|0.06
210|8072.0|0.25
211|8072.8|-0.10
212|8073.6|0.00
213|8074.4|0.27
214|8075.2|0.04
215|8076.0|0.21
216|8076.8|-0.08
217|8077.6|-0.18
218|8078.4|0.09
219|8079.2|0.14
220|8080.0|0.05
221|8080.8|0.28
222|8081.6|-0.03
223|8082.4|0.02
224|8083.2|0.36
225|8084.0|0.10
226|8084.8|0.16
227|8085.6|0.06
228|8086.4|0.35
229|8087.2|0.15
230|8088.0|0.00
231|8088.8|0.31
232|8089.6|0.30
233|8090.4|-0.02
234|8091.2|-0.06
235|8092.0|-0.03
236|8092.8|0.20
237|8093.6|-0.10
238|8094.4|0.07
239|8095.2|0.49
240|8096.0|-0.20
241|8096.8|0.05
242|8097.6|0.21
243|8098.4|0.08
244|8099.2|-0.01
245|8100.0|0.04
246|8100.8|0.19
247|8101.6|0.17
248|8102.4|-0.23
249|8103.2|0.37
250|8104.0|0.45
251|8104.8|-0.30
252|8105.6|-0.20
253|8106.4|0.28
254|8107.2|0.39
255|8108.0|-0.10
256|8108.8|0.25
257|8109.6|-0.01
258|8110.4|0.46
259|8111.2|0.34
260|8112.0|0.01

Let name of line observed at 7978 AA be [O II]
